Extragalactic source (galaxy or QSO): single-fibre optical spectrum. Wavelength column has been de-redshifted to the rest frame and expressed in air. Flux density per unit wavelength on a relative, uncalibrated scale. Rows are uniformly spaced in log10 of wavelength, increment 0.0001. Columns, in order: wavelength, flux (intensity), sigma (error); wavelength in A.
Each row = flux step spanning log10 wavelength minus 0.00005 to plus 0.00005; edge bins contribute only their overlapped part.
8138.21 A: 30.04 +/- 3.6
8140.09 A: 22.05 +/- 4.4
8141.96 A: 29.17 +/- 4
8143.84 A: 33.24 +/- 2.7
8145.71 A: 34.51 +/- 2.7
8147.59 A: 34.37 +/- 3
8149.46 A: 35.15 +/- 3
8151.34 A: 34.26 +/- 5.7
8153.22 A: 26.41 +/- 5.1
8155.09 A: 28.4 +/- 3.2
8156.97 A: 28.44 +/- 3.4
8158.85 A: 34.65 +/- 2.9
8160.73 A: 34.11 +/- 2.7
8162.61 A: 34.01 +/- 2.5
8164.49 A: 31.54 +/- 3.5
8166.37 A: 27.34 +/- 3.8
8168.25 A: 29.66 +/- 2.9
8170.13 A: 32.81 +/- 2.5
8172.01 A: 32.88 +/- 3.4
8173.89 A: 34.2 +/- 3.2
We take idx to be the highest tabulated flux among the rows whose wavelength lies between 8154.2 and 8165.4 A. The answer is 34.65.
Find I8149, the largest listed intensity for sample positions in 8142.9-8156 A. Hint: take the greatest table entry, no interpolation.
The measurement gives 35.15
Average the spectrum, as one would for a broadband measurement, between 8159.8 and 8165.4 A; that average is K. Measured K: 33.2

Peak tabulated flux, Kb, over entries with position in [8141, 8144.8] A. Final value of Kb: 33.24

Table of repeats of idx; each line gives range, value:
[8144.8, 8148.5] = 34.51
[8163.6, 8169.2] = 31.54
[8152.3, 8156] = 28.4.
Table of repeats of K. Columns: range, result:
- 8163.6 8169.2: 29.5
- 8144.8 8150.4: 34.7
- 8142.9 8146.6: 33.9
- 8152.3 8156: 27.5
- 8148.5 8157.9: 30.6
